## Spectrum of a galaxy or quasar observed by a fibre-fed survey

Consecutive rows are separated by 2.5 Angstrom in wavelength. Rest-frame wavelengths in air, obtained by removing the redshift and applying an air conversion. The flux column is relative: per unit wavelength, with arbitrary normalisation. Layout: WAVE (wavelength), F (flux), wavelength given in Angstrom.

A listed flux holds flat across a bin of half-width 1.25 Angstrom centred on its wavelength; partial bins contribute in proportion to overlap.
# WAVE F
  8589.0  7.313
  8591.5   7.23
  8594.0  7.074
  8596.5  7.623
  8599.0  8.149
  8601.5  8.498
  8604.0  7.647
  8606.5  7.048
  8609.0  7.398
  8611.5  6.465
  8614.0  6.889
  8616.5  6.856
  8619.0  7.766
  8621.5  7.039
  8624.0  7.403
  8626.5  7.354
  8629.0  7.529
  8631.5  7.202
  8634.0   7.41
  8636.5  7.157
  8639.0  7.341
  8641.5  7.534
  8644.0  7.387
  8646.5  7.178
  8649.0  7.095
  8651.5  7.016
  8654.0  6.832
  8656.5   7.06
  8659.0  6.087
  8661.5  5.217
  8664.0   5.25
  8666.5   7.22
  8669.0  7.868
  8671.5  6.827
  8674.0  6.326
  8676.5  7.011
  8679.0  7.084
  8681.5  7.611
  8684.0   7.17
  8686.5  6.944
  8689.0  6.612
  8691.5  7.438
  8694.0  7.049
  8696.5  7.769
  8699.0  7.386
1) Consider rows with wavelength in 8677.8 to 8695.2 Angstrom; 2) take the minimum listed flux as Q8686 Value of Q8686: 6.612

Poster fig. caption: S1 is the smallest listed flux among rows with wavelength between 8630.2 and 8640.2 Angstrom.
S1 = 7.157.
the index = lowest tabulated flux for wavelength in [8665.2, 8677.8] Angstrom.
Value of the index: 6.326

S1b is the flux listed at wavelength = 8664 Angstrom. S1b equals 5.25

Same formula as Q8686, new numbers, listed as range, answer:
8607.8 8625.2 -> 6.465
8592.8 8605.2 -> 7.074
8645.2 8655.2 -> 6.832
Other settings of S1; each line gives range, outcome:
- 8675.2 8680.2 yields 7.011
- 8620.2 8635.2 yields 7.039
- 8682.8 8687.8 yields 6.944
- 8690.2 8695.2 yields 7.049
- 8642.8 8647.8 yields 7.178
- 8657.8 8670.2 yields 5.217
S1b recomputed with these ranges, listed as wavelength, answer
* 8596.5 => 7.623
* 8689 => 6.612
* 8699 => 7.386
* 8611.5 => 6.465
